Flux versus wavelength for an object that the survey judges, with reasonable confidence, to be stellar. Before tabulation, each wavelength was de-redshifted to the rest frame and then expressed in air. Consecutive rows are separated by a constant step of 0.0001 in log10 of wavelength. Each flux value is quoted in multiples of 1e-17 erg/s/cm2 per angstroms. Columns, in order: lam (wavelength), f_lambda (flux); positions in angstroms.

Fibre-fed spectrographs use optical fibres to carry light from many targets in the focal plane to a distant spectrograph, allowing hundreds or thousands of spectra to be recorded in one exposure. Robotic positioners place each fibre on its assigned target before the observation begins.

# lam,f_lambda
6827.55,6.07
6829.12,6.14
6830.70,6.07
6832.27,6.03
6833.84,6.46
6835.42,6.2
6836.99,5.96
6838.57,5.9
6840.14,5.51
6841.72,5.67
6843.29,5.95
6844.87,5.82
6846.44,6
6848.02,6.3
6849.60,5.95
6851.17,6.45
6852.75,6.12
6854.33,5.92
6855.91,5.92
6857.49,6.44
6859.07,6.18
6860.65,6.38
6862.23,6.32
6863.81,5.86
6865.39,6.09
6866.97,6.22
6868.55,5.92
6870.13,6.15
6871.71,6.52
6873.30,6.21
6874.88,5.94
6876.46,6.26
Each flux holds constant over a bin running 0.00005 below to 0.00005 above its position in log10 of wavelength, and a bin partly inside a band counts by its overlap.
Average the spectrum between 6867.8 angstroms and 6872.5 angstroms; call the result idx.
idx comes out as 6.2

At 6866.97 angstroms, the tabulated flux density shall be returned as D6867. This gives 6.22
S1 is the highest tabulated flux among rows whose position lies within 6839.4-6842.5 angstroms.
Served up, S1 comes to 5.67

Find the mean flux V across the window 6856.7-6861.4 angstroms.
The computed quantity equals 6.33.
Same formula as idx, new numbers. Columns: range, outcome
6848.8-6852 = 6.2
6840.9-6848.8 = 5.95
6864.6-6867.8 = 6.16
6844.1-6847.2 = 5.92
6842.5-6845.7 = 5.9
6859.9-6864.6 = 6.19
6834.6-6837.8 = 6.07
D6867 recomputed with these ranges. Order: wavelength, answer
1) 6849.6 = 5.95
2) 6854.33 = 5.92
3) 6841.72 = 5.67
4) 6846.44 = 6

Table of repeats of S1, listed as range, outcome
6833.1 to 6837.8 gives 6.46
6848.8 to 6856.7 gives 6.45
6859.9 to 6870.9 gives 6.38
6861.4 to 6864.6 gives 6.32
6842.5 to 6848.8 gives 6.3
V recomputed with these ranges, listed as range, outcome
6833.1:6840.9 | 6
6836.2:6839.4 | 5.93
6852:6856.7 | 5.98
